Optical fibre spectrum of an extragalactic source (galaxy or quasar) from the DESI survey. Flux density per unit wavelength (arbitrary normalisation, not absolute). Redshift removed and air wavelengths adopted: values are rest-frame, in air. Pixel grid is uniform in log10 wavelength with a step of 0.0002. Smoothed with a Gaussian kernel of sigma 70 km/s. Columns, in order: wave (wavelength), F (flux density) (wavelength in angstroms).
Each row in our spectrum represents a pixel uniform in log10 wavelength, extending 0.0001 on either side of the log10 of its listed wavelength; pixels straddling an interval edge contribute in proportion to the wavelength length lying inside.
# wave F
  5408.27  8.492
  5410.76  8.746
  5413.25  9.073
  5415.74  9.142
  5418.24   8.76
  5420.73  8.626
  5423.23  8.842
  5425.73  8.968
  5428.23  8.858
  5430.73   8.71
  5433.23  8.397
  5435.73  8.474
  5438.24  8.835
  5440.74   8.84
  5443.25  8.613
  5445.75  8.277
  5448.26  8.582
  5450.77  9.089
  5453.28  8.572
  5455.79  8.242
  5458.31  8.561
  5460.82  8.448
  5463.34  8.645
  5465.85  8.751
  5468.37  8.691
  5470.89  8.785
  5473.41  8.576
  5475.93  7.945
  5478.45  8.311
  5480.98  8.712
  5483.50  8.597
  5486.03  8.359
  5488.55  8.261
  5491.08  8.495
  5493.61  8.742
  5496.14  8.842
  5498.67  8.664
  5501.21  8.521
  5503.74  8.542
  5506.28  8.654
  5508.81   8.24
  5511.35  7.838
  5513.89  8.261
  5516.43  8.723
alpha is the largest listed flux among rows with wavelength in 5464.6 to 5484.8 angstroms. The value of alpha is 8.785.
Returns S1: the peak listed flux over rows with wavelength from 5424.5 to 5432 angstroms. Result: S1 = 8.968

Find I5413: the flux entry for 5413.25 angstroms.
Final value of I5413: 9.073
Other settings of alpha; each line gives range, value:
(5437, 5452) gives 9.089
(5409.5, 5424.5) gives 9.142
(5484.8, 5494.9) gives 8.742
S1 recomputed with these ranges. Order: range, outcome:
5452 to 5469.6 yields 8.751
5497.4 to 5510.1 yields 8.664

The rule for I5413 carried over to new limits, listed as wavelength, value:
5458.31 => 8.561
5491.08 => 8.495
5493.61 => 8.742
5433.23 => 8.397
